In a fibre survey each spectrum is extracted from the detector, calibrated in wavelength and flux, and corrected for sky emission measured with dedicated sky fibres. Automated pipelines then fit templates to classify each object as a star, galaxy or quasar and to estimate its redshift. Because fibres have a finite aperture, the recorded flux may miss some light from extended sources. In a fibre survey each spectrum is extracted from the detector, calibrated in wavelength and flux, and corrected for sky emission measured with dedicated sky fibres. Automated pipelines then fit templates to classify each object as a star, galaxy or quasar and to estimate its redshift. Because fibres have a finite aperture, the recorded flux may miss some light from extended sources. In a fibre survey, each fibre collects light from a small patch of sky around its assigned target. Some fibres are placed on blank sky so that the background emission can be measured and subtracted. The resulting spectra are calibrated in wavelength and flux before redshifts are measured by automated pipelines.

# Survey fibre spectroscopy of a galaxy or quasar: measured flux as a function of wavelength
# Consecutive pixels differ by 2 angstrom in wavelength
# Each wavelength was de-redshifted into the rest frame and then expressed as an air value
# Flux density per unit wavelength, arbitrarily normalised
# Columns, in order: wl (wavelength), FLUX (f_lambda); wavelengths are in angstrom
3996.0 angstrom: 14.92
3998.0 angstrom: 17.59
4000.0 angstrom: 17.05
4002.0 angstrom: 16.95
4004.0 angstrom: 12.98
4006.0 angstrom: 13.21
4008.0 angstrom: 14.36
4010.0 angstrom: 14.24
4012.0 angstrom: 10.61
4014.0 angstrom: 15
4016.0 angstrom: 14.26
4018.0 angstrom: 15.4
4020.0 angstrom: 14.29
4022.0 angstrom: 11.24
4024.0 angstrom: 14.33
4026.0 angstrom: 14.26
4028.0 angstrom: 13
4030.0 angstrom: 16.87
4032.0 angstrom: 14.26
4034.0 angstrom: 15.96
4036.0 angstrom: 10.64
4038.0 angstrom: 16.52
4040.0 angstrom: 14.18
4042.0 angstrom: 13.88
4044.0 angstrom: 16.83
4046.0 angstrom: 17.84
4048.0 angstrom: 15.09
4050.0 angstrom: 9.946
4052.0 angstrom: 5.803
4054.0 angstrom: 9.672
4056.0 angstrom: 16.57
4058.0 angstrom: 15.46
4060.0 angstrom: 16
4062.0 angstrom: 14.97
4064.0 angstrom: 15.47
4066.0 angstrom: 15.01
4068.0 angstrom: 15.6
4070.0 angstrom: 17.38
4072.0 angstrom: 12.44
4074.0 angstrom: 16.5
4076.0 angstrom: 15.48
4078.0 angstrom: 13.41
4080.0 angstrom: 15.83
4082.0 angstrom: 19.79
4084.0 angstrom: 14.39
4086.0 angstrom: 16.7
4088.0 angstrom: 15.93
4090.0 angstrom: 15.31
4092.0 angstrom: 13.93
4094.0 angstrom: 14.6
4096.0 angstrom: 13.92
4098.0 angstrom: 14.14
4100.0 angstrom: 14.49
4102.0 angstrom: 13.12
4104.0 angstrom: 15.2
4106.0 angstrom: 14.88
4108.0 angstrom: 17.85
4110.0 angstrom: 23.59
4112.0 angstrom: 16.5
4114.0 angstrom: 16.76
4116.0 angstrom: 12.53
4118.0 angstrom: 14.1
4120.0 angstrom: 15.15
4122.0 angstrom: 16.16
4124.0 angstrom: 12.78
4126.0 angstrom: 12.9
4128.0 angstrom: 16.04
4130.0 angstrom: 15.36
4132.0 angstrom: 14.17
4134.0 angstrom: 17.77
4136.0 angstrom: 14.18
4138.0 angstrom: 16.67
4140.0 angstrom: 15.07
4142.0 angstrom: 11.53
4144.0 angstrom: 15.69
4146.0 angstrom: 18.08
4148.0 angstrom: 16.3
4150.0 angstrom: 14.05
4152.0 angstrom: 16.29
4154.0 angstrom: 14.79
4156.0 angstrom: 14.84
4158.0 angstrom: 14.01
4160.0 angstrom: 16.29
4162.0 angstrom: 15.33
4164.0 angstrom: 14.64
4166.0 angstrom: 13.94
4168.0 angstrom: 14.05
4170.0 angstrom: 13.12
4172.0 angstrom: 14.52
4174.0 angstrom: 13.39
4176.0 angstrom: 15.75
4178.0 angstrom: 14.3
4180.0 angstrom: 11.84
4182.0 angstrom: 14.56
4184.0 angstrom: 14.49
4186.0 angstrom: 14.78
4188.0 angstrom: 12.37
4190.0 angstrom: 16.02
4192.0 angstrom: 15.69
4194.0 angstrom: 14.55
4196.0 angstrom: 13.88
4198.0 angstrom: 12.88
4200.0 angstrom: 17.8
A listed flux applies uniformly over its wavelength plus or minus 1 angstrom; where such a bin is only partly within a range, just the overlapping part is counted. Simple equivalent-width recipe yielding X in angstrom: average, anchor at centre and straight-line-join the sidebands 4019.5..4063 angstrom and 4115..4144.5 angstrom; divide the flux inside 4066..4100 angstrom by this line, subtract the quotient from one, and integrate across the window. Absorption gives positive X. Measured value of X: -2.4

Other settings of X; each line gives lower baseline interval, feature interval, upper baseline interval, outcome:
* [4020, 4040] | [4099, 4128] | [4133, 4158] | -0.8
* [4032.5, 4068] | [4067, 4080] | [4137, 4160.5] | -0.7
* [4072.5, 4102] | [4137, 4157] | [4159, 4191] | -1.0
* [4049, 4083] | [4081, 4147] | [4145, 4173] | -3.1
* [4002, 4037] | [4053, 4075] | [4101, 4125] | -0.3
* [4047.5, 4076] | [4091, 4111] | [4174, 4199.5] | -2.1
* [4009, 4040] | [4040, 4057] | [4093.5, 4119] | 1.4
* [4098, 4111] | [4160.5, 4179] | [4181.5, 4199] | 0.5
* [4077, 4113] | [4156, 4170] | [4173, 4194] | 0.1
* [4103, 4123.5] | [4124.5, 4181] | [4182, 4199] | 1.7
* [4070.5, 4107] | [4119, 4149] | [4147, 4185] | -0.9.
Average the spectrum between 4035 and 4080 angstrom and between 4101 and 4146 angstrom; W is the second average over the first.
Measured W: 1.08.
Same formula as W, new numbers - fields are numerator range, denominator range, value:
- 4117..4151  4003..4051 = 1.07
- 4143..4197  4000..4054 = 1.06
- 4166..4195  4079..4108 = 0.93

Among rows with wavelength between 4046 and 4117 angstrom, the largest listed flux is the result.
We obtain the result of 23.59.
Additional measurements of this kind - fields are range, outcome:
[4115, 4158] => 18.08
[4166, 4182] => 15.75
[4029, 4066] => 17.84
